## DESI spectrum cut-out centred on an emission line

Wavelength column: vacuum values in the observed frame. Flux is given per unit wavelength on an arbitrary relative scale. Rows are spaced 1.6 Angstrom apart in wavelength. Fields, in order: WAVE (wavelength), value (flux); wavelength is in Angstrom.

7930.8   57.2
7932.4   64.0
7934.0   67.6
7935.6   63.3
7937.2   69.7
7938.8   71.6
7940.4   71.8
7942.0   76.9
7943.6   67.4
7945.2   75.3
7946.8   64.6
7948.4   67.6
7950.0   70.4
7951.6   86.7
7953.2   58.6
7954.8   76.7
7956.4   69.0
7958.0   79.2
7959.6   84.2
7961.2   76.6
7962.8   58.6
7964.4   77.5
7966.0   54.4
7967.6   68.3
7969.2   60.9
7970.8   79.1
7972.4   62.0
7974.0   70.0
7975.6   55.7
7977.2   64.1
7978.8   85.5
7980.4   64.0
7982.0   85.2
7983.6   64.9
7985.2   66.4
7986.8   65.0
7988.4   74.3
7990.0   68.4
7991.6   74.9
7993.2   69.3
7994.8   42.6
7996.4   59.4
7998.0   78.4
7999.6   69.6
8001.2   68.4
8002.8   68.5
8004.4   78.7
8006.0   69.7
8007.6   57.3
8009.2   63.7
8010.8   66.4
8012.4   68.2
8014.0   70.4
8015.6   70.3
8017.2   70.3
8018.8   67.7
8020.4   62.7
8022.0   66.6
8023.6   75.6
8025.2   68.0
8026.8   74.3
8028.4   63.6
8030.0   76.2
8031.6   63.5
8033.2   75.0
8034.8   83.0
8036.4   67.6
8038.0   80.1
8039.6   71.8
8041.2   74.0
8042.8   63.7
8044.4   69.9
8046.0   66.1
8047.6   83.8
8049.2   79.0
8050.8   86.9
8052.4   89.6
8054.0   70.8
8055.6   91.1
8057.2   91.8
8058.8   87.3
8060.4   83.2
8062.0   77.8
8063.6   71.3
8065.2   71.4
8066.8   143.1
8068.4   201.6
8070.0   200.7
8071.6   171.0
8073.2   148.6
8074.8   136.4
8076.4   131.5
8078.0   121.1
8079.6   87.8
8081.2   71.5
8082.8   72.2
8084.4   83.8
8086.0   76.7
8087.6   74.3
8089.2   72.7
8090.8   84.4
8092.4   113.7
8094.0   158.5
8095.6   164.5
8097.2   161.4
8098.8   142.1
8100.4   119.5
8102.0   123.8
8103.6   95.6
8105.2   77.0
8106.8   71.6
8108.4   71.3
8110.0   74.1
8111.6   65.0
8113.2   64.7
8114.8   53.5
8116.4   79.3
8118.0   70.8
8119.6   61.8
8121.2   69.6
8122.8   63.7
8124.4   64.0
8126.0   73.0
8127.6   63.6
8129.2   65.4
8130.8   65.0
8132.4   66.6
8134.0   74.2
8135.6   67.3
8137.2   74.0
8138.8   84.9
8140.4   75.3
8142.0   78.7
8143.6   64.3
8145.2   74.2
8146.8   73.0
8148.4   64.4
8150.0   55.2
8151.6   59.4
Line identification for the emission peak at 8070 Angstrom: H-alpha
